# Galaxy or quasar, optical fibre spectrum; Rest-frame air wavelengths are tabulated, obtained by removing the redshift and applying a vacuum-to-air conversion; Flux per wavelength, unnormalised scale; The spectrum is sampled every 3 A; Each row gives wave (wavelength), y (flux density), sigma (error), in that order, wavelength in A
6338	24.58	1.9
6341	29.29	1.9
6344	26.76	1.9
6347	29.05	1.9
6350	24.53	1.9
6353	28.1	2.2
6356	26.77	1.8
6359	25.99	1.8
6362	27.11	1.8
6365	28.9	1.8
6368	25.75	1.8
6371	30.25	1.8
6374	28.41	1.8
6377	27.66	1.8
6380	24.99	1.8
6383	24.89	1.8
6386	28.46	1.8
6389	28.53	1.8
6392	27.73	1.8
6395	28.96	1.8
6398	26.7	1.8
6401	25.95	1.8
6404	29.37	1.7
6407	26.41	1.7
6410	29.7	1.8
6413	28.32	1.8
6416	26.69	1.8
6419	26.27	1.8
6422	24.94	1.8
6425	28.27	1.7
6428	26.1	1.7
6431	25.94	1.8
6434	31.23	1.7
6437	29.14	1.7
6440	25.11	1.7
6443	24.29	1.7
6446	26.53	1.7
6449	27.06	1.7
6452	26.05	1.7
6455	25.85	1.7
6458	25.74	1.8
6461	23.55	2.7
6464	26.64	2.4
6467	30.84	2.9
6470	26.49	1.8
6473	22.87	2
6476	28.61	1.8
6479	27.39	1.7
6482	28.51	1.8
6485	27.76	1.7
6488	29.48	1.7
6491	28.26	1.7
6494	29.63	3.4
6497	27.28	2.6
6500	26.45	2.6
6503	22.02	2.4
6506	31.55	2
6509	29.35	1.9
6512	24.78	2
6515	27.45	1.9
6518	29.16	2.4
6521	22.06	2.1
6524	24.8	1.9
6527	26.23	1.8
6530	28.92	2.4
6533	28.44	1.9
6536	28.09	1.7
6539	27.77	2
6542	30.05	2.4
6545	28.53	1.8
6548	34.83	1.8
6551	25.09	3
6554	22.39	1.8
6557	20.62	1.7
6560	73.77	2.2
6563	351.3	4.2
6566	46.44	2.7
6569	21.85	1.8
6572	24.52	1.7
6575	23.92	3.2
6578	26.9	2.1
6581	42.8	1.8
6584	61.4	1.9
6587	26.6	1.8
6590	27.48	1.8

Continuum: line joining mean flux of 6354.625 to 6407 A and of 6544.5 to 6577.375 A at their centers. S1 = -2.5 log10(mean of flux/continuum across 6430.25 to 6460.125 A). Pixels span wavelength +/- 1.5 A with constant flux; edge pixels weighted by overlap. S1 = 0.42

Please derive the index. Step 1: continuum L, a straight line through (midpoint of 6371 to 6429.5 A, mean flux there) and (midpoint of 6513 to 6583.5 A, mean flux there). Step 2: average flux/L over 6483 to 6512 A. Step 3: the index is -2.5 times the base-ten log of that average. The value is 0.35 mag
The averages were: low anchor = 27.4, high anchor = 44.3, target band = 27.8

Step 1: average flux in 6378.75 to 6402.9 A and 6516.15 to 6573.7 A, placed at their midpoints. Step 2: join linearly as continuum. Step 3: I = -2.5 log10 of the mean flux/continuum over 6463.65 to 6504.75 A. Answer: 0.39 mag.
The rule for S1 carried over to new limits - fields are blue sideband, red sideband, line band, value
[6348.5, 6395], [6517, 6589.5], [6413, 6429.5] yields 0.200 mag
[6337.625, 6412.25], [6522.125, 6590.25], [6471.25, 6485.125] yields 0.374 mag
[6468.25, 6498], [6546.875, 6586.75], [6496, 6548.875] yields 0.451 mag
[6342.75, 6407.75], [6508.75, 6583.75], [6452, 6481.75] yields 0.330 mag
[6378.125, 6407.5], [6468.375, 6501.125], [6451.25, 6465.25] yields 0.079 mag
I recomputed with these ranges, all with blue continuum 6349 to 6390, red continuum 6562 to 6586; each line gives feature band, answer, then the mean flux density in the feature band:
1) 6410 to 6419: 0.29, 27.7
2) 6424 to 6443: 0.41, 27.4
